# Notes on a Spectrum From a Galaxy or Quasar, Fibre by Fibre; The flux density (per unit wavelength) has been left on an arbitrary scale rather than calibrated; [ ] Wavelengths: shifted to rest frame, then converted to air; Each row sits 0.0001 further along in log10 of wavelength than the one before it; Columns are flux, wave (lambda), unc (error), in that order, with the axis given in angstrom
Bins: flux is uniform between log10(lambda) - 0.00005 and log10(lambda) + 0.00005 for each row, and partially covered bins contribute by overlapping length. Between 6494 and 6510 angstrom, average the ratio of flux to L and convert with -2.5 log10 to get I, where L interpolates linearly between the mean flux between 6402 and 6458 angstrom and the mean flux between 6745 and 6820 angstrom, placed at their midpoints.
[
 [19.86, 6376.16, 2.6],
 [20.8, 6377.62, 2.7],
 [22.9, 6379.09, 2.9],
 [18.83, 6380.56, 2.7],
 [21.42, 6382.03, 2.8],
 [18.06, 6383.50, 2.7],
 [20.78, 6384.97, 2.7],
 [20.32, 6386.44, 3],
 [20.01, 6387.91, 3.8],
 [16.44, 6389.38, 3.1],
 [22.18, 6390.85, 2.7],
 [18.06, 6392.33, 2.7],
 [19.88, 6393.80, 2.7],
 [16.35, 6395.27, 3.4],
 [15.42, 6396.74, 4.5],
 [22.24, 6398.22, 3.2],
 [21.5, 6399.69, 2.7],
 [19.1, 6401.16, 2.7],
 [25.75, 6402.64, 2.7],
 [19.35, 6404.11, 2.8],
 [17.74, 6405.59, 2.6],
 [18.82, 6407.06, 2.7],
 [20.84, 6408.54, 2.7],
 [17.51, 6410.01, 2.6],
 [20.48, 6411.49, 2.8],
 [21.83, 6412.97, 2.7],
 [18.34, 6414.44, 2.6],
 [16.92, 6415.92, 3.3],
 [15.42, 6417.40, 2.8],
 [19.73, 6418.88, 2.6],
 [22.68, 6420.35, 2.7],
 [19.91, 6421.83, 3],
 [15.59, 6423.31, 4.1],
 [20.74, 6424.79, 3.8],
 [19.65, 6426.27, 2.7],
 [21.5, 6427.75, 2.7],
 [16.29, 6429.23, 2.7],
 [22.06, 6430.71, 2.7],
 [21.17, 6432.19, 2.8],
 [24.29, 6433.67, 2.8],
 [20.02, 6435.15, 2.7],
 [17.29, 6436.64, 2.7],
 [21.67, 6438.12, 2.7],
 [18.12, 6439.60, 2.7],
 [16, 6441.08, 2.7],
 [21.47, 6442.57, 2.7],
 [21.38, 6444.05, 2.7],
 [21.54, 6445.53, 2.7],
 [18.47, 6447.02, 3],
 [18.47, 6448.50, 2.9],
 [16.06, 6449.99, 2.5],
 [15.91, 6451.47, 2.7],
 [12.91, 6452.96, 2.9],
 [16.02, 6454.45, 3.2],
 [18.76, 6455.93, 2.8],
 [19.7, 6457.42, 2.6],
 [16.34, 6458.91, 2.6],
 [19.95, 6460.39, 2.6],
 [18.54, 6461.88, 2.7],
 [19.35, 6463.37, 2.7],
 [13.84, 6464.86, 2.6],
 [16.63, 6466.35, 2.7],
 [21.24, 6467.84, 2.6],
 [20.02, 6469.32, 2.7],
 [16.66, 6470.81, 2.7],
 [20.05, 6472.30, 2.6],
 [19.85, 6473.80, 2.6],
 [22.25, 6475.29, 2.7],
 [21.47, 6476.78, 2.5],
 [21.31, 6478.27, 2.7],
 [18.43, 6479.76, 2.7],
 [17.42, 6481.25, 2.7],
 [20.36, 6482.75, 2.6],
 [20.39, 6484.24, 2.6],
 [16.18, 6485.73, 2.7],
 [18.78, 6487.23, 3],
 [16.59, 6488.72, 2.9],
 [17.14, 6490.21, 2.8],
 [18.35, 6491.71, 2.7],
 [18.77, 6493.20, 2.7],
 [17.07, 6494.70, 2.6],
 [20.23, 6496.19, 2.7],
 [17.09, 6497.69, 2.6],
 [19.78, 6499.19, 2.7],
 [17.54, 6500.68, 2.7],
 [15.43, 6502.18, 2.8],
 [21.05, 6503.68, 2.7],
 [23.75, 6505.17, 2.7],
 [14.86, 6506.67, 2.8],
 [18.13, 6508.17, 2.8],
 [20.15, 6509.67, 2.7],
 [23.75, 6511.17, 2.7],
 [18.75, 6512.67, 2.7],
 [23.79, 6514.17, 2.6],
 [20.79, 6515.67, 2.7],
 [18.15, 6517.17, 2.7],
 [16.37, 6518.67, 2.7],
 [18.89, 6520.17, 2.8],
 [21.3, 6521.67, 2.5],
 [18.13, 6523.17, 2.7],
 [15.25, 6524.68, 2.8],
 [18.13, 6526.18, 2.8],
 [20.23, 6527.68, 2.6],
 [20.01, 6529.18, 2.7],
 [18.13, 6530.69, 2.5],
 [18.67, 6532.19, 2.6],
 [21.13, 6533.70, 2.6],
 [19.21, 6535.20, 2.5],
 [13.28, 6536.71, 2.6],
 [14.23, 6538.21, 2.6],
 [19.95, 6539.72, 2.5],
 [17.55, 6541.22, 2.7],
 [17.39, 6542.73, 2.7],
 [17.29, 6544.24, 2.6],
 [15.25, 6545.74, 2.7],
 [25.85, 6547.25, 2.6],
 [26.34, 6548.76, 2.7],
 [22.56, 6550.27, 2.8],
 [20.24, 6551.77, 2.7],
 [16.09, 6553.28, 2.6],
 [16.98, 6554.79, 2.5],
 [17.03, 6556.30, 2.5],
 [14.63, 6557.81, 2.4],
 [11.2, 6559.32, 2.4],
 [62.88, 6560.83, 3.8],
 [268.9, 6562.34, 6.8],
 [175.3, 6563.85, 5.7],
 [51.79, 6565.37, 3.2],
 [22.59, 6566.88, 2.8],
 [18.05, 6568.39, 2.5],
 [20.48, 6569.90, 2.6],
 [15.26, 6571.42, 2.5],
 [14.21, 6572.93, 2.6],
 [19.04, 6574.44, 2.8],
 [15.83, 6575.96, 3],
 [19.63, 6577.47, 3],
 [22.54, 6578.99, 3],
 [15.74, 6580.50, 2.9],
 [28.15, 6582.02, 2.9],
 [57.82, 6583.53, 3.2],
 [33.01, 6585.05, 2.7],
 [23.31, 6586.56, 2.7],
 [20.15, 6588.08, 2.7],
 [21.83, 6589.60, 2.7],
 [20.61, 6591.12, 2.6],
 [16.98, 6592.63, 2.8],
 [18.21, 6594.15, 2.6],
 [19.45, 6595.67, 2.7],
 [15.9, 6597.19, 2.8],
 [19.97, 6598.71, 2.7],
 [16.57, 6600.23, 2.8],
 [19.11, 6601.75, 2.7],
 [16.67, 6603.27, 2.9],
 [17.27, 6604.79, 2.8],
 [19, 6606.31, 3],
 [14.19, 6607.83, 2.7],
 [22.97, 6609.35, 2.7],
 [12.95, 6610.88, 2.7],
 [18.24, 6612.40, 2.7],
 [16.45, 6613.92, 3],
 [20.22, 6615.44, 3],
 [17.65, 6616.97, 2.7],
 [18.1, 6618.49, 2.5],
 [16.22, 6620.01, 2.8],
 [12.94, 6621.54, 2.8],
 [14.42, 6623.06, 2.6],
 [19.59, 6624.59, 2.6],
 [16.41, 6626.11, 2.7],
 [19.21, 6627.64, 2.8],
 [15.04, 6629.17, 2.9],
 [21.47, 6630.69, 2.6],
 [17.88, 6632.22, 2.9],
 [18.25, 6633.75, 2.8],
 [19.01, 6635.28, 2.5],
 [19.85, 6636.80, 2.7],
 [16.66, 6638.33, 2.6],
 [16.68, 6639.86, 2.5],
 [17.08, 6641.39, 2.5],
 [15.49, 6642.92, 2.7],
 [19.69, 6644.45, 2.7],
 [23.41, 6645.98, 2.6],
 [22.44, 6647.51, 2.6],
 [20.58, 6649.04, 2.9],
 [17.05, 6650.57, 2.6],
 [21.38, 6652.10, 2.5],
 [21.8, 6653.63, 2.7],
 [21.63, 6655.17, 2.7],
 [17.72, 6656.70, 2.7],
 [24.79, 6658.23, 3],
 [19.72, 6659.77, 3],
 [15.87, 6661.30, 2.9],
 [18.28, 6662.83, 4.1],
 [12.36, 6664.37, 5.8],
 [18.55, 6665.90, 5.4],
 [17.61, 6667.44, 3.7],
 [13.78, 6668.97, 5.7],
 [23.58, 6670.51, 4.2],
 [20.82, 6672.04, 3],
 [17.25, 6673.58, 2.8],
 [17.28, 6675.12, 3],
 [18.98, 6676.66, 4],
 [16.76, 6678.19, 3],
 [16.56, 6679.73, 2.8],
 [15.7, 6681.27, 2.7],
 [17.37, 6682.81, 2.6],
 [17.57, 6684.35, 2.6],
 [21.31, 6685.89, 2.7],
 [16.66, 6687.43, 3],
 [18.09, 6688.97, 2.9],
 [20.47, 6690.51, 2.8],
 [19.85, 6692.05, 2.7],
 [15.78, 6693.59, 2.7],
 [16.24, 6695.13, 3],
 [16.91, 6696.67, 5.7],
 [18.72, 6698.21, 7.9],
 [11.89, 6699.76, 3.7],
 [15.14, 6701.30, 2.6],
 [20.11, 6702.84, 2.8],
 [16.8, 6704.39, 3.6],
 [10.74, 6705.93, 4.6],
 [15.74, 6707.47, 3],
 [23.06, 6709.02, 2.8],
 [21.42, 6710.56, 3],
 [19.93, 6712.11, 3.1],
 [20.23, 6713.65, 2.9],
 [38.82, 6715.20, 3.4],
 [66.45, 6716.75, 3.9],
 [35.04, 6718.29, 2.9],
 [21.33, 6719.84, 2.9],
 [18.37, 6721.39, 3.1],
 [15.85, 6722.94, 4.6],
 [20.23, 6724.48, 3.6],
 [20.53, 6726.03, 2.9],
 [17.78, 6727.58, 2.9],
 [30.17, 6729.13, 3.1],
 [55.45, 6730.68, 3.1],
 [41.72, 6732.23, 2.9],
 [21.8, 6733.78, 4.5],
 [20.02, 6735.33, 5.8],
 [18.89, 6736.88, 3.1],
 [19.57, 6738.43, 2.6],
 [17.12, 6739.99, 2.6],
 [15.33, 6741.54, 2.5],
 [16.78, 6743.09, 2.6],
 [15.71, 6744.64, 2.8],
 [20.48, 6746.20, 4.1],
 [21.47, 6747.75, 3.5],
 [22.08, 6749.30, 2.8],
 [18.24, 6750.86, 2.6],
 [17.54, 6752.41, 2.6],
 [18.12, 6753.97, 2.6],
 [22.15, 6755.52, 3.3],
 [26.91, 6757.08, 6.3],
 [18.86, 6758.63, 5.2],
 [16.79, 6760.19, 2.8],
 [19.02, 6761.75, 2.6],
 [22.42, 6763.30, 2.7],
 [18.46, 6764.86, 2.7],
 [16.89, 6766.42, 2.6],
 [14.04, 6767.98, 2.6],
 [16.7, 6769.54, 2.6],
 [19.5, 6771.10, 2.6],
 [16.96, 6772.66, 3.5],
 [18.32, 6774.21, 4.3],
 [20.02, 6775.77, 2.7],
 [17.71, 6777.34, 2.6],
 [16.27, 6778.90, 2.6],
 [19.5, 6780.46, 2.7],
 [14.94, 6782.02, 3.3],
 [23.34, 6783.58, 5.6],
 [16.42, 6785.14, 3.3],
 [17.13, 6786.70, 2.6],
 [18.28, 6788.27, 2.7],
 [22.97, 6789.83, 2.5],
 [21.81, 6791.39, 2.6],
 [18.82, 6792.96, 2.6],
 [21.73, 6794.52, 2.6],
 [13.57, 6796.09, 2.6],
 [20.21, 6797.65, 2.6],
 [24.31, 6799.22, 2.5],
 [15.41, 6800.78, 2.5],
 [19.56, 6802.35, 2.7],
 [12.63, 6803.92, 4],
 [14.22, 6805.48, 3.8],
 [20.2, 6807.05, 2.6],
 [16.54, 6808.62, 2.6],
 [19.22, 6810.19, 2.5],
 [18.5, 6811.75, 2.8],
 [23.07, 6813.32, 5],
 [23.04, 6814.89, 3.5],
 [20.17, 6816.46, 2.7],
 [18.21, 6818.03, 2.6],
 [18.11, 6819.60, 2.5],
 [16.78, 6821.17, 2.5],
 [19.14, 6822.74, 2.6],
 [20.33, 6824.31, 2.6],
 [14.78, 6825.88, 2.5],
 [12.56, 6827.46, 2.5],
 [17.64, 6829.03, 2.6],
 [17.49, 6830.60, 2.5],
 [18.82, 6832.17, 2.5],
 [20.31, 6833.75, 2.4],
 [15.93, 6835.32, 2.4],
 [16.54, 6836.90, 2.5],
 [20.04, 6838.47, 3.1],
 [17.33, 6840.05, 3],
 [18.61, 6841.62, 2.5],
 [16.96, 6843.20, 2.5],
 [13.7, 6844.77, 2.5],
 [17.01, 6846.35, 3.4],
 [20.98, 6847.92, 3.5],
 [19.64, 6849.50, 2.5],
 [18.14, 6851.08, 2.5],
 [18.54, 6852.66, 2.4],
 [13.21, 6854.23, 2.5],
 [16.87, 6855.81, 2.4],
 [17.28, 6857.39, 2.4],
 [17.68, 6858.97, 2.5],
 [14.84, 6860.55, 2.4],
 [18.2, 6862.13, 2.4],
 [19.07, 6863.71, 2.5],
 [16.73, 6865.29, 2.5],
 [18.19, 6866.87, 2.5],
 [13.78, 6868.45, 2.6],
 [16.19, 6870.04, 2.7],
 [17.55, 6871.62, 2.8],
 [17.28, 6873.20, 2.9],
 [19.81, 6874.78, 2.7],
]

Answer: 0.03 mag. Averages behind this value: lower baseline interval 19.2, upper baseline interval 19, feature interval 18.6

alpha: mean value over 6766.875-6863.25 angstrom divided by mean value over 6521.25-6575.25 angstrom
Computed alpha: 0.57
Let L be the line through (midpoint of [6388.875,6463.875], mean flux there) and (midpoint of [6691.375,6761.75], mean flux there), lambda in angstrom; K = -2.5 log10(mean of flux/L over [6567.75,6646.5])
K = 0.08 mag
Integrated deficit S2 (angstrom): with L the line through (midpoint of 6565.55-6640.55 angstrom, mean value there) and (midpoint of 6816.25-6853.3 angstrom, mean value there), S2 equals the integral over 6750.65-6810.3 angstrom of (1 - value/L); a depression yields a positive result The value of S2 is -1.2 angstrom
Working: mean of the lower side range 19.7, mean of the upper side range 17.8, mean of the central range 18.6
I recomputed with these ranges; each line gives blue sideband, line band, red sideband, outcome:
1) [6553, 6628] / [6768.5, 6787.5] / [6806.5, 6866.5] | 0.14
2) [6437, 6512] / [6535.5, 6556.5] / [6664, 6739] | 0.05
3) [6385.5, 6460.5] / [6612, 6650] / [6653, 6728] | 0.10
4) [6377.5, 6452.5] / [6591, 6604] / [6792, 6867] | 0.05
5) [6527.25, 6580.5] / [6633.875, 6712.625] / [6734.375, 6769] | 0.30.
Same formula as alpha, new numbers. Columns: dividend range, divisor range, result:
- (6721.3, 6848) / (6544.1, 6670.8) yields 0.78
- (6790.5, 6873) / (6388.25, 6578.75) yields 0.79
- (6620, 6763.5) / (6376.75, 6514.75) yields 1.05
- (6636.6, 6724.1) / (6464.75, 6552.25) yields 1.04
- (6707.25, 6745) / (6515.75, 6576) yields 0.83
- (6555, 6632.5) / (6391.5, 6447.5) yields 1.46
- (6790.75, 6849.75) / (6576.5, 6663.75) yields 0.93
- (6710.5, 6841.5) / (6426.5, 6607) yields 0.88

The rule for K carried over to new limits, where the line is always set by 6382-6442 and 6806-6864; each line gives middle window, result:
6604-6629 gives 0.10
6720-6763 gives -0.19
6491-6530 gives 0.01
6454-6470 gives 0.06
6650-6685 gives 0.01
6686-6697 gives 0.03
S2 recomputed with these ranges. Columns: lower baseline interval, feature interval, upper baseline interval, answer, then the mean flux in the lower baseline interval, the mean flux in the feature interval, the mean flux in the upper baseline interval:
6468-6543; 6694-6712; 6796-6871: 1.1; 18.9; 17.1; 17.8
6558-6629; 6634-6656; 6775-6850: 6.1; 29.6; 19.5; 18.3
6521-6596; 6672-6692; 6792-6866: 5.2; 29.6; 18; 17.9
